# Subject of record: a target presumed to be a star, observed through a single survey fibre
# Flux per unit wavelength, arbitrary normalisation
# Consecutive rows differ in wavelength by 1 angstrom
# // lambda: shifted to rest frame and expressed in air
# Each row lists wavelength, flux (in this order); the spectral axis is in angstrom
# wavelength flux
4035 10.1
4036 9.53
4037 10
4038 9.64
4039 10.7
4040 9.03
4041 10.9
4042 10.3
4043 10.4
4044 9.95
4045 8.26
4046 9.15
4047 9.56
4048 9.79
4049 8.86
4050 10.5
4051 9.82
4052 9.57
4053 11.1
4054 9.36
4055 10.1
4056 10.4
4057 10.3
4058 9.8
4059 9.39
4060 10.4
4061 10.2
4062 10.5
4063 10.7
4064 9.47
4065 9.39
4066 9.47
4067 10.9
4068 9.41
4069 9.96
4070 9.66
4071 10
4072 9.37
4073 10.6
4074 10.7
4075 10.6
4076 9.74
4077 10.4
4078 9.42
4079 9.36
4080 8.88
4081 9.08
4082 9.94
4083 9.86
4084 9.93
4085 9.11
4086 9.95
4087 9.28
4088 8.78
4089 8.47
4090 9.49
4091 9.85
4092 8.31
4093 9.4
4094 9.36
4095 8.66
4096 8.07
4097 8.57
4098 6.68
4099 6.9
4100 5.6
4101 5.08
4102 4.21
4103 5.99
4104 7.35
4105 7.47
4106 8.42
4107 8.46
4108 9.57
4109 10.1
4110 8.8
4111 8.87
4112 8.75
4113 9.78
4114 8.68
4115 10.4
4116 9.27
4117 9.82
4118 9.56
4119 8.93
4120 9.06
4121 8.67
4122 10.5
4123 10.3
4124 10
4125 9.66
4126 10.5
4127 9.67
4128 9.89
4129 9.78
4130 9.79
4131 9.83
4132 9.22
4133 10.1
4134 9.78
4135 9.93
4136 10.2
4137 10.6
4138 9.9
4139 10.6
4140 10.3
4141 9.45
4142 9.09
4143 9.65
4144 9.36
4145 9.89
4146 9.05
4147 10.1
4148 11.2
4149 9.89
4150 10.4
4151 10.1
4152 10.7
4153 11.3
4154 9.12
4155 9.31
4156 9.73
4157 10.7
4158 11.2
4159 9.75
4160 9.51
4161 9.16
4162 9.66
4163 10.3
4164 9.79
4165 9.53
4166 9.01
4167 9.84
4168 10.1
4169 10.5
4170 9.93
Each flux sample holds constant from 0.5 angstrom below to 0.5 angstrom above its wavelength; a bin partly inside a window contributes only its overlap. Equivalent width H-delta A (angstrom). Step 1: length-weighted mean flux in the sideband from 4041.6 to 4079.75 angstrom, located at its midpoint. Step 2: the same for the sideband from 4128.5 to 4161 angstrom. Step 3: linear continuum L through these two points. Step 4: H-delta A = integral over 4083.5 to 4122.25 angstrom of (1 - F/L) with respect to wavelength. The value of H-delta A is 5.4 angstrom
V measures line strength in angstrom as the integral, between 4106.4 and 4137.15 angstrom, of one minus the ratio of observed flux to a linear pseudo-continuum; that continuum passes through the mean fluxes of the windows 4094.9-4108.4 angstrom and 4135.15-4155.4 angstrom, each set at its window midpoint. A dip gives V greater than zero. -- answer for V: -4.2 angstrom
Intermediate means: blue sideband 7.16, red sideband 10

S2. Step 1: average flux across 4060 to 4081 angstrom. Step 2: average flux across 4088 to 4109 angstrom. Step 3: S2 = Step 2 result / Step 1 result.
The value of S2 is 0.8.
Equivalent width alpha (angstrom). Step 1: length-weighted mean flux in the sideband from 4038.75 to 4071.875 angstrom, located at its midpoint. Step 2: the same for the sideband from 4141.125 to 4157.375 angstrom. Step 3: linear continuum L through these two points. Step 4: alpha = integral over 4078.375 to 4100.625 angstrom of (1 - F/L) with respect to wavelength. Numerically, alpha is 2.57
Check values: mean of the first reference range 9.91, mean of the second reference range 9.96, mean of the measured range 8.78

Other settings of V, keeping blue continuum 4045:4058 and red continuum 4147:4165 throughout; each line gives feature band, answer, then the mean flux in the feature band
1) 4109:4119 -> 0.6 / 9.34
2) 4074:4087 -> 0.2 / 9.71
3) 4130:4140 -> 0.0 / 10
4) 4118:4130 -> 0.3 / 9.72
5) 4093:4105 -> 3.5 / 7.08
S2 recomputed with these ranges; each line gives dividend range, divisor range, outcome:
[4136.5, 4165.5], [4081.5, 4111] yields 1.20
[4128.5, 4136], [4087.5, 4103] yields 1.26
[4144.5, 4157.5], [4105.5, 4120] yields 1.09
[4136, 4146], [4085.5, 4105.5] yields 1.25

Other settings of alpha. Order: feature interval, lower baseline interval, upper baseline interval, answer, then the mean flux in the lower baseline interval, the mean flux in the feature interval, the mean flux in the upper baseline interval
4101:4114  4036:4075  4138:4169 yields 2.47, 9.94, 8.05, 9.94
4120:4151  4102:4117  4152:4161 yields -1.65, 8.6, 9.9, 10.1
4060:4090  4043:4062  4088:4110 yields -2.85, 9.84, 9.77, 7.95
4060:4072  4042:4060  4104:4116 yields -0.45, 9.81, 9.96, 8.97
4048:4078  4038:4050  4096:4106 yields -4.62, 9.75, 10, 6.61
